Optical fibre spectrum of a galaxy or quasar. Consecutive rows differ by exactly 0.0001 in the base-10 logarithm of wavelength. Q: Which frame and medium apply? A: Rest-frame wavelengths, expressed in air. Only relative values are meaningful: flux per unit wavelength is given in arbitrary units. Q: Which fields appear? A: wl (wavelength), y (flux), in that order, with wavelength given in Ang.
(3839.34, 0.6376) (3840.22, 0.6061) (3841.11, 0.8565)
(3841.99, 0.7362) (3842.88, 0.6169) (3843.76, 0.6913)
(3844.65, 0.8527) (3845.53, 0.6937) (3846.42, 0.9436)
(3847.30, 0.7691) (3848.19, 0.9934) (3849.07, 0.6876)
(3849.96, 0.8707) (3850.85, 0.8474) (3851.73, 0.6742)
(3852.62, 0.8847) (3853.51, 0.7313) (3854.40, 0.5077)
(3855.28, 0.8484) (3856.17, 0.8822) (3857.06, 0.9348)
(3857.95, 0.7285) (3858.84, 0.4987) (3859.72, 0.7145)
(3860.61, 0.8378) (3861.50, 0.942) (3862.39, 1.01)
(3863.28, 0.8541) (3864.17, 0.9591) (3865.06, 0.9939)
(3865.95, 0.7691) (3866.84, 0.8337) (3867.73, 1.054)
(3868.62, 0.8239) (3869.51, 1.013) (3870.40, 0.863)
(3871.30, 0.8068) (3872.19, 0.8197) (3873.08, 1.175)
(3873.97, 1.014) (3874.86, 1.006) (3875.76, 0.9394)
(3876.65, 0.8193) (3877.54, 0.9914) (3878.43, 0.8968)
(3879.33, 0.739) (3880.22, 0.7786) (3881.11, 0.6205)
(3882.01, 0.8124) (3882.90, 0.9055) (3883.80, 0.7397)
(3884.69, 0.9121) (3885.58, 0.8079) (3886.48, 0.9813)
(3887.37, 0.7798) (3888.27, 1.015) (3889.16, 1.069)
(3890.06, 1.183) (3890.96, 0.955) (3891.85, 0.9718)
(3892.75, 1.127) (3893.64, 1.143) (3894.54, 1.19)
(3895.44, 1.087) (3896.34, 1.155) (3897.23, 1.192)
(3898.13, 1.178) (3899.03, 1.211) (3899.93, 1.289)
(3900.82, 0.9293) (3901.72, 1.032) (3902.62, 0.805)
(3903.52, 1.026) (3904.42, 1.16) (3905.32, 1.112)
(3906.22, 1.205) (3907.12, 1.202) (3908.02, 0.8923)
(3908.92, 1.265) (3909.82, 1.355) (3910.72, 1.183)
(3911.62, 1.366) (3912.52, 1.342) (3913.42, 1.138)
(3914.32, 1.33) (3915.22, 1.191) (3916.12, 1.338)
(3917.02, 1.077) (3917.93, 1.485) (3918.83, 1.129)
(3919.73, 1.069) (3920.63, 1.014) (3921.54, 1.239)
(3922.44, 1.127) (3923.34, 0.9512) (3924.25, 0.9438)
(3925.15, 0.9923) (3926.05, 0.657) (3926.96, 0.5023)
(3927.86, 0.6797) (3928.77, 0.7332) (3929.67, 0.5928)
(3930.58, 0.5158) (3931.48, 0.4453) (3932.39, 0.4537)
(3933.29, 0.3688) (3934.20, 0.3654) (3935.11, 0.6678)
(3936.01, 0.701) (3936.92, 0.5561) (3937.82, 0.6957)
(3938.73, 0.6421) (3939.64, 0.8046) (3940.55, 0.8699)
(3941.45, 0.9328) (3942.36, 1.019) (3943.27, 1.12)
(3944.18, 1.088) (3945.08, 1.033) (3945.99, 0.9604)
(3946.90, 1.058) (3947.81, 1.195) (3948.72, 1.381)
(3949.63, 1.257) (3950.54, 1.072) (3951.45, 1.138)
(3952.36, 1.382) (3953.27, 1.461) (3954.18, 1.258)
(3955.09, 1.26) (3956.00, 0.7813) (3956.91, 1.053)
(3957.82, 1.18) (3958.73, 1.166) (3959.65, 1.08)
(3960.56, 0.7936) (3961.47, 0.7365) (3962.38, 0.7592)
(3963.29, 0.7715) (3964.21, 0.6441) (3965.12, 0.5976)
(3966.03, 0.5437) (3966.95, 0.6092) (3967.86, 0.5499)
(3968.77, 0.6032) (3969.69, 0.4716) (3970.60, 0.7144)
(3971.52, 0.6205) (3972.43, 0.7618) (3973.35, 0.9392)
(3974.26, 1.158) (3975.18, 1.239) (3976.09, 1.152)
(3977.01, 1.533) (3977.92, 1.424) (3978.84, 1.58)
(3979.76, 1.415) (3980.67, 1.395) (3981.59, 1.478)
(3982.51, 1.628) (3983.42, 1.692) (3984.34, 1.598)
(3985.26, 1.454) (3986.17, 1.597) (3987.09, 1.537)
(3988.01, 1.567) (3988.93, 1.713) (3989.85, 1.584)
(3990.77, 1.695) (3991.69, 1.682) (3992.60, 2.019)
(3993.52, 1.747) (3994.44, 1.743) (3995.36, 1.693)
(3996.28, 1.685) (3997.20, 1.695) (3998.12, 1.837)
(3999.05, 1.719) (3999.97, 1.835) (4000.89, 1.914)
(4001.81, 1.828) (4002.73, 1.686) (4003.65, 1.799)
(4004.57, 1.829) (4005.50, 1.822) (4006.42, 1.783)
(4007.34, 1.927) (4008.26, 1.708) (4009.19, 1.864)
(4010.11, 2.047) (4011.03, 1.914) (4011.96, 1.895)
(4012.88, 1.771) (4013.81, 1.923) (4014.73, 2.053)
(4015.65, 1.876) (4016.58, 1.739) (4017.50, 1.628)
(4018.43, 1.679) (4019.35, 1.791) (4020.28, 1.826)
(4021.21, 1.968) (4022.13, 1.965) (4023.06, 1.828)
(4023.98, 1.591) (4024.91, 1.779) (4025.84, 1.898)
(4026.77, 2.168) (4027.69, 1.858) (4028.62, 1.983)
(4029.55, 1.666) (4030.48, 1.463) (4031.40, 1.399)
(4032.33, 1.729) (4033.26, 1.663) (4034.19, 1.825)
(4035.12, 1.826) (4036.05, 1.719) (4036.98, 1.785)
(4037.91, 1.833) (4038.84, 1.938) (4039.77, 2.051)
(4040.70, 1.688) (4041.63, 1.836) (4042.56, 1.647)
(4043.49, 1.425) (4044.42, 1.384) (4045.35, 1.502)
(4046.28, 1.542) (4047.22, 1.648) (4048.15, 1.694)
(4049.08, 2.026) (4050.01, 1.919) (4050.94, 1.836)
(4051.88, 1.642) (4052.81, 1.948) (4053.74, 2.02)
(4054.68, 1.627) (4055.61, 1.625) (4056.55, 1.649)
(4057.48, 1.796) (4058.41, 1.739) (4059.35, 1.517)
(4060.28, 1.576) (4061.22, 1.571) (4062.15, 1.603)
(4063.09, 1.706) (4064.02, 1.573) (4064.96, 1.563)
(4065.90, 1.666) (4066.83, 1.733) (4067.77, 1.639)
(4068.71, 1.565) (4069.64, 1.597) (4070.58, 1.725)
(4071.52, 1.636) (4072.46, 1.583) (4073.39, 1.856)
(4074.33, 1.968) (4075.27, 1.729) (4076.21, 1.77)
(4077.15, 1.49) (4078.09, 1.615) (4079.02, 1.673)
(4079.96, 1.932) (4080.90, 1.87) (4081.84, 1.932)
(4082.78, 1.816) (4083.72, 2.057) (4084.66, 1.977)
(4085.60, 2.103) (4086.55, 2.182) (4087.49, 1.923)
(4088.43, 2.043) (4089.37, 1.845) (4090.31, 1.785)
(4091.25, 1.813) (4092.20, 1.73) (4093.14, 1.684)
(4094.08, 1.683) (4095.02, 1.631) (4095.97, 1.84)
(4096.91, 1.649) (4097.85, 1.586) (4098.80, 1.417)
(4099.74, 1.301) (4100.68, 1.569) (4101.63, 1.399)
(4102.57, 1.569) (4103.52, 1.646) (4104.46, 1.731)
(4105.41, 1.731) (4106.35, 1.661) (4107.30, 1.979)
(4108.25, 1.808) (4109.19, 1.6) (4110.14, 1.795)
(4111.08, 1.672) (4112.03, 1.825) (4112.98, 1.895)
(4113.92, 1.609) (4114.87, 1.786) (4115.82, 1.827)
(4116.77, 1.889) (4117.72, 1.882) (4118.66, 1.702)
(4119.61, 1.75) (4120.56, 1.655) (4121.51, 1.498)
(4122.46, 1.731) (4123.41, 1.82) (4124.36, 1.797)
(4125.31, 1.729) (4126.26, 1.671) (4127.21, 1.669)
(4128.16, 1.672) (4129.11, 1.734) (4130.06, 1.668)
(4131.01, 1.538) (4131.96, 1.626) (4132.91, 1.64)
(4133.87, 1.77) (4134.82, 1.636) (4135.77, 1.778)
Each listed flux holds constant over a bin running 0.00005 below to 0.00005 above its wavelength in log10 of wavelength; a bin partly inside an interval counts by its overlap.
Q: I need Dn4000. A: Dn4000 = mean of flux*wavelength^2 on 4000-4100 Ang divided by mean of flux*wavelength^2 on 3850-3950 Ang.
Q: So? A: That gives 2.02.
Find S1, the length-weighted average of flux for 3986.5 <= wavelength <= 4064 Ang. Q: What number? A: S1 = 1.76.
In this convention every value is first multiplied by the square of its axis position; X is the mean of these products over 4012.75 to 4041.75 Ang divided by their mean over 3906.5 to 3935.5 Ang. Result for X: 1.99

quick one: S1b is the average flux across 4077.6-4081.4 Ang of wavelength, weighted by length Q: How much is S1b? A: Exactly 1.78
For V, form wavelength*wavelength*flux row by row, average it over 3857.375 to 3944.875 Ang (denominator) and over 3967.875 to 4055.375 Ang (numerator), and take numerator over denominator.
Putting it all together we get 1.86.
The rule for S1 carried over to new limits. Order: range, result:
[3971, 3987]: 1.34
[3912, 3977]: 0.922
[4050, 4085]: 1.73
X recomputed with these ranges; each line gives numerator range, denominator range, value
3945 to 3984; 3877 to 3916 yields 1.04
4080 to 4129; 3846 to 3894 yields 2.24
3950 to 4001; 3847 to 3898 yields 1.48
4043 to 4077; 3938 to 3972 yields 1.90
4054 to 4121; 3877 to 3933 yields 1.89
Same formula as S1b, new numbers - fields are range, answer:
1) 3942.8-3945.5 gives 1.08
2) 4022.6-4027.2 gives 1.85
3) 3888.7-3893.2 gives 1.06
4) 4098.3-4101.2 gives 1.43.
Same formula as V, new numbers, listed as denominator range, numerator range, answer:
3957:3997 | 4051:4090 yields 1.50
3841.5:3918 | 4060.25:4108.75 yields 1.99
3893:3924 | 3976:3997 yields 1.44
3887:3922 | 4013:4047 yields 1.65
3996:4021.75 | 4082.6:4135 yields 1.00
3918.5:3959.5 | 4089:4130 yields 2.01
